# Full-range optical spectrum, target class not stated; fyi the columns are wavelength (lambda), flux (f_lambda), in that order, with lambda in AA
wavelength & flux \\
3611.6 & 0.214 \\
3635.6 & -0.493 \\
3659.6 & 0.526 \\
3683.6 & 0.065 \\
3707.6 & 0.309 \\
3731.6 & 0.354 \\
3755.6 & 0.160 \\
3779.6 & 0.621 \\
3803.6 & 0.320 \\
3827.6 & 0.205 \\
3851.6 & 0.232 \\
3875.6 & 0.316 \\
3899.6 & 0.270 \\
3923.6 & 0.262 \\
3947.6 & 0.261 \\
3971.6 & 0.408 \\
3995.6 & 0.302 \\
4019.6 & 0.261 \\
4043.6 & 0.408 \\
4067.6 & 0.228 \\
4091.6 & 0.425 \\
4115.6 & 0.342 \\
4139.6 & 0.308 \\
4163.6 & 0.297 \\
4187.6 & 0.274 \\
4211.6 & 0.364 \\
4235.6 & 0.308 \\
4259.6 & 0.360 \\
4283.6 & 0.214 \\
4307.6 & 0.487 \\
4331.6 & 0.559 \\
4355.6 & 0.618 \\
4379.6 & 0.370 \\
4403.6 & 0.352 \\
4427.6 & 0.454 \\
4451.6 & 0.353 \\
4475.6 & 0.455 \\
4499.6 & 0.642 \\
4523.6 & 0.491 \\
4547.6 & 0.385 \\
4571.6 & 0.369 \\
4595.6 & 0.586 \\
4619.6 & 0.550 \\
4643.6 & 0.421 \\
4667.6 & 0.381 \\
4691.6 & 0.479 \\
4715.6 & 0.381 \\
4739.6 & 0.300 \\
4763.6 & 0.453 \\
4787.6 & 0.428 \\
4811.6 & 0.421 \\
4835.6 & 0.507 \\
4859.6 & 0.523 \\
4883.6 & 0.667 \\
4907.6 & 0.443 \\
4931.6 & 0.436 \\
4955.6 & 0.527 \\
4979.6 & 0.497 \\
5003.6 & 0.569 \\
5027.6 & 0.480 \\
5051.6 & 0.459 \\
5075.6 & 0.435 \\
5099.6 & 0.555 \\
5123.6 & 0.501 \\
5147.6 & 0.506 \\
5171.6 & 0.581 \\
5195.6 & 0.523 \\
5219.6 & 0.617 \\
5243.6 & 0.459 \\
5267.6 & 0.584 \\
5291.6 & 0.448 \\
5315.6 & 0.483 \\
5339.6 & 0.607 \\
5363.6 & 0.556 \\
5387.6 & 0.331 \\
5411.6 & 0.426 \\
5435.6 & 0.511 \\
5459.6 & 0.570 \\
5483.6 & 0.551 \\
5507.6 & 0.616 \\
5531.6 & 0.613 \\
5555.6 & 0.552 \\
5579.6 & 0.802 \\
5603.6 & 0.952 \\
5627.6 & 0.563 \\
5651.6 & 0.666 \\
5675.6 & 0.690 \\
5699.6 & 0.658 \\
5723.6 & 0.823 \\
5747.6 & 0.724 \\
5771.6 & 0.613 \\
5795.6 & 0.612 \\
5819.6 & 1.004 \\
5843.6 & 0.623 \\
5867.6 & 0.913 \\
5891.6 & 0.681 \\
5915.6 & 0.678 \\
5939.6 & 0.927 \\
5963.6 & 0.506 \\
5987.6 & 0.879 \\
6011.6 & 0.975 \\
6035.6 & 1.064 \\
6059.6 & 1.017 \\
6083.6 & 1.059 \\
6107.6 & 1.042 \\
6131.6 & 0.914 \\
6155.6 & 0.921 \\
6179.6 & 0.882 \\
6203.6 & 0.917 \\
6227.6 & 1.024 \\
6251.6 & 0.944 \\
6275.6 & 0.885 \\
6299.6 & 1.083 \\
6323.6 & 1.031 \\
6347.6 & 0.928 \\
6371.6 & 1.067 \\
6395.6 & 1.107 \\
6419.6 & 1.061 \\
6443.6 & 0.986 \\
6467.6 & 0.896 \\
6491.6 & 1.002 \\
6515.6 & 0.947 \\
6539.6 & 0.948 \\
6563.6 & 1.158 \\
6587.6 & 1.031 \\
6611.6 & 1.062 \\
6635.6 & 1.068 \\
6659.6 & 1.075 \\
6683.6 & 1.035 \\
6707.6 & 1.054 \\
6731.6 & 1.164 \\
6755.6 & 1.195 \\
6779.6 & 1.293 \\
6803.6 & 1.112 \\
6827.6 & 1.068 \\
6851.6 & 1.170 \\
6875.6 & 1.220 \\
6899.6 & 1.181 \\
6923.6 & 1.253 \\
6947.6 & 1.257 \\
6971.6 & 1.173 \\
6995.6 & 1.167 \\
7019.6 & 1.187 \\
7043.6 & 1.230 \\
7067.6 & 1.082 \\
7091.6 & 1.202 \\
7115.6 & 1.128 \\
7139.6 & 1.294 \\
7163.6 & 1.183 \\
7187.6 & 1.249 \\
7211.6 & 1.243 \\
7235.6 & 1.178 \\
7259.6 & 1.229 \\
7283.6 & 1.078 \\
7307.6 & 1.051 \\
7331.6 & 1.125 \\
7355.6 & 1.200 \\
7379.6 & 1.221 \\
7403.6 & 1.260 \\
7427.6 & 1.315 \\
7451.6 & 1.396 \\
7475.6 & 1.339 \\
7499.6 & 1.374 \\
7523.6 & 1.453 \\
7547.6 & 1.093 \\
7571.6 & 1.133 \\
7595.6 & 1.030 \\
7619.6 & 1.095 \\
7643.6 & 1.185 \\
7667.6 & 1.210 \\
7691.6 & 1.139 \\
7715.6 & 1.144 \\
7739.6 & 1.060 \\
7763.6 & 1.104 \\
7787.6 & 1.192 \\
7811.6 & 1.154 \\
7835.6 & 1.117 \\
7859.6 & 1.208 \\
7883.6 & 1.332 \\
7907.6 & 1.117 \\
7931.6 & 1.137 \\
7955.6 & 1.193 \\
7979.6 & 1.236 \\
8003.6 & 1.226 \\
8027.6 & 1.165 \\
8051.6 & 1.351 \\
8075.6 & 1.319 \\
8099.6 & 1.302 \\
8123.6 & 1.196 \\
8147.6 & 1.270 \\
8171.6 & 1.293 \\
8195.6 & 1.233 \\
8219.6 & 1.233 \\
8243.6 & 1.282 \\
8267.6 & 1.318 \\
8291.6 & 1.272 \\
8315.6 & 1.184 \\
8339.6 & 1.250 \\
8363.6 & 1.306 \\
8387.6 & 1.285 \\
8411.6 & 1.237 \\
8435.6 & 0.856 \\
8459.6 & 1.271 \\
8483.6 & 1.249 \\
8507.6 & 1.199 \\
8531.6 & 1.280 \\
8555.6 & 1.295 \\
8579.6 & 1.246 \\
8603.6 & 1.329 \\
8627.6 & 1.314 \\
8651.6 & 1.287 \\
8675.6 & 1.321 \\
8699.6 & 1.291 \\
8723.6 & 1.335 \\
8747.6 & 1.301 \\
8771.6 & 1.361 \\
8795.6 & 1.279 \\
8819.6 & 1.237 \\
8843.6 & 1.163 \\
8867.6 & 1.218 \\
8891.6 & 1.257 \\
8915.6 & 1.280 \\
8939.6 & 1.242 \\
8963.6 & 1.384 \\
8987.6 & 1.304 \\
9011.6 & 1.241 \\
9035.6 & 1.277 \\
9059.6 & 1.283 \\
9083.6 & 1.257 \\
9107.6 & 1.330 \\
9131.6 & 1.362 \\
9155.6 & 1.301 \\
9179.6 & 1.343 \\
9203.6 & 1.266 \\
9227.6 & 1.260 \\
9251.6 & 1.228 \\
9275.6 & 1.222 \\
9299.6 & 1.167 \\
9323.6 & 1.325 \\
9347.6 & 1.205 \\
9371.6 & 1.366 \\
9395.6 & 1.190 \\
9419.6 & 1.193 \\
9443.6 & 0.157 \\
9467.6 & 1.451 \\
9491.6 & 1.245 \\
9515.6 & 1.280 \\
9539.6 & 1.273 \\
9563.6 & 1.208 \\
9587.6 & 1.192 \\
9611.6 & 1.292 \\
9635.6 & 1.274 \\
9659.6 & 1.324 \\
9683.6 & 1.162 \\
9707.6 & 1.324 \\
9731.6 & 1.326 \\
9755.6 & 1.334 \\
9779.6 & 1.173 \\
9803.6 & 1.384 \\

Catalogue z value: 0.50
